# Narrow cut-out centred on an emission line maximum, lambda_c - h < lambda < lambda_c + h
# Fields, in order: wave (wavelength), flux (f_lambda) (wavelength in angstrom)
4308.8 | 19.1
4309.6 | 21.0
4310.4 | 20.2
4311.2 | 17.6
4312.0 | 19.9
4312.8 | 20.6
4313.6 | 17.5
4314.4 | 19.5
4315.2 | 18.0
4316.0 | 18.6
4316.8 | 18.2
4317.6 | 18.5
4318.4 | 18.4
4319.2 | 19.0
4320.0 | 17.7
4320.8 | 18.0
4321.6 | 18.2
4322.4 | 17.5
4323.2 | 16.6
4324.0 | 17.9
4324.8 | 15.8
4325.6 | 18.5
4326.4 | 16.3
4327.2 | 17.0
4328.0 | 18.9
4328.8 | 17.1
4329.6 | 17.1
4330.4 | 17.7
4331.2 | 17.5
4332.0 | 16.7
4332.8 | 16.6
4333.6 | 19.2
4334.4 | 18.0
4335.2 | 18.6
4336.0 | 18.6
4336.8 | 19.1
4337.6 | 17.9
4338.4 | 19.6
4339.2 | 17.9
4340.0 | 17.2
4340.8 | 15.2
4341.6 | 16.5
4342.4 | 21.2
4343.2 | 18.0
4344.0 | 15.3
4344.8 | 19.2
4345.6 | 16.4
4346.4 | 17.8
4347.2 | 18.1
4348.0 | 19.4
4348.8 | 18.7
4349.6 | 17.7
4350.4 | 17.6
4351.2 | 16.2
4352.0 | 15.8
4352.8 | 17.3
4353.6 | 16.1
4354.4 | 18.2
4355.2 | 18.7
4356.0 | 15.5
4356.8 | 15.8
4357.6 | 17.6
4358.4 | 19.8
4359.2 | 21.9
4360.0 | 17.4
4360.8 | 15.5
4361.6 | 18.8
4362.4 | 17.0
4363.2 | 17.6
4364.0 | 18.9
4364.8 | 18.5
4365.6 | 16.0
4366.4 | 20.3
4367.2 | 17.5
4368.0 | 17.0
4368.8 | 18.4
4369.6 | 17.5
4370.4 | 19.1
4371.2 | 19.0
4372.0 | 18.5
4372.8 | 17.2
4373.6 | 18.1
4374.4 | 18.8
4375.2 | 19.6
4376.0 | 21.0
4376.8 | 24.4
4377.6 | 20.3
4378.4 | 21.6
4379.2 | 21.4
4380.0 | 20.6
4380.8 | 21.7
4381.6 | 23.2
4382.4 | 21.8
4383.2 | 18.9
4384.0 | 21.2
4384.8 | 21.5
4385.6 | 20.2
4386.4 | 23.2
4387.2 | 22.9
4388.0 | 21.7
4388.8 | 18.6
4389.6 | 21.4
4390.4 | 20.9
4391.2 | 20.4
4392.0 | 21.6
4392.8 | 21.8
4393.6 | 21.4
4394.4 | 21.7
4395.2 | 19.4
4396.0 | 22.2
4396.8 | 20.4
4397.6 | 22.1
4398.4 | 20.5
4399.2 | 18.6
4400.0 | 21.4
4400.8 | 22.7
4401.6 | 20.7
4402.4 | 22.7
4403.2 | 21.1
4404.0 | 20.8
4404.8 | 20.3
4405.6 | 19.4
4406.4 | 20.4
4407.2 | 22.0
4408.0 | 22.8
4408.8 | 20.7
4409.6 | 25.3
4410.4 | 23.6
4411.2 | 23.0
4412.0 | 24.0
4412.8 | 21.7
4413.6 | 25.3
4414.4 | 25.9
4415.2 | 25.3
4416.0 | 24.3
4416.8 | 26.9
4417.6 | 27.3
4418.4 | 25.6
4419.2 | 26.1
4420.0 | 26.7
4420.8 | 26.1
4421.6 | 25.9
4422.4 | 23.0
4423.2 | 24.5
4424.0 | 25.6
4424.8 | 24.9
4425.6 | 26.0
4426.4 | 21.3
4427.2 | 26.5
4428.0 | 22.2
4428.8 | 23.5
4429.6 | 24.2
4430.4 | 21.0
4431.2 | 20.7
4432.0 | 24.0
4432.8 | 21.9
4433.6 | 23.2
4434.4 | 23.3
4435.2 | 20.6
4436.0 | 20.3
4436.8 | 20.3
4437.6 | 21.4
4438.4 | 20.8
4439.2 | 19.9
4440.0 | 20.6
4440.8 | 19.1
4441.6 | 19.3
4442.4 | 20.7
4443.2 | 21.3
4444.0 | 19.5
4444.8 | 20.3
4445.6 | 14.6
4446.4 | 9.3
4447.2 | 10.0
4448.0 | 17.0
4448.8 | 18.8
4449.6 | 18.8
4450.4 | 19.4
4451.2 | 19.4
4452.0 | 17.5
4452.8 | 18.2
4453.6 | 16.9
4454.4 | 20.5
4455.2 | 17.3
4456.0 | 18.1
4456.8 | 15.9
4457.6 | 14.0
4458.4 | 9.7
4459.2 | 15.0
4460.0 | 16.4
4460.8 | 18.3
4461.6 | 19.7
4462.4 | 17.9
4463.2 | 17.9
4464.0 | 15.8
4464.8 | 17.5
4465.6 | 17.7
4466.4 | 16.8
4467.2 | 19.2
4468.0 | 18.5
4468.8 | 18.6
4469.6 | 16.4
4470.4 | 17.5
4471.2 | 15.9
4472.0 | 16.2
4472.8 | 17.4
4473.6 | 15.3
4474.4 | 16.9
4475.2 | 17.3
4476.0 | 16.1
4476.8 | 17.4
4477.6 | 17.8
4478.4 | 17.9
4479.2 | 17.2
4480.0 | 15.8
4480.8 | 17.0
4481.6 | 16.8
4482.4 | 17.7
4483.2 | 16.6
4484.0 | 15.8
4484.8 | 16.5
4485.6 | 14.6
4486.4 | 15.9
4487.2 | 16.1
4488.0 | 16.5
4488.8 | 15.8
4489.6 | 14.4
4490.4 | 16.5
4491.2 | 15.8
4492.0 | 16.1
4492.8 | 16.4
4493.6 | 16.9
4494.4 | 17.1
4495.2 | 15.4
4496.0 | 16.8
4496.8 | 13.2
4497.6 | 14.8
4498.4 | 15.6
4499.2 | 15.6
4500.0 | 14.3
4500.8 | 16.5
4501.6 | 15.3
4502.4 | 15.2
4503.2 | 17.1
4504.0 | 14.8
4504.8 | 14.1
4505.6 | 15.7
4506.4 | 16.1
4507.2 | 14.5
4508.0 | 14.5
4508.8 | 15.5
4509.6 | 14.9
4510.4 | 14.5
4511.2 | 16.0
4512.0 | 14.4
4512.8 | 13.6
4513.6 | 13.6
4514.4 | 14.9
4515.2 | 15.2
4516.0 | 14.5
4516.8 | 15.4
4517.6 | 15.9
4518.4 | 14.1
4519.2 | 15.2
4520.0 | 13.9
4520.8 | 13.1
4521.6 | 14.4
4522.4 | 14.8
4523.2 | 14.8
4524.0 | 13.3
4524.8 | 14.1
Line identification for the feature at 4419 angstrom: C III]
